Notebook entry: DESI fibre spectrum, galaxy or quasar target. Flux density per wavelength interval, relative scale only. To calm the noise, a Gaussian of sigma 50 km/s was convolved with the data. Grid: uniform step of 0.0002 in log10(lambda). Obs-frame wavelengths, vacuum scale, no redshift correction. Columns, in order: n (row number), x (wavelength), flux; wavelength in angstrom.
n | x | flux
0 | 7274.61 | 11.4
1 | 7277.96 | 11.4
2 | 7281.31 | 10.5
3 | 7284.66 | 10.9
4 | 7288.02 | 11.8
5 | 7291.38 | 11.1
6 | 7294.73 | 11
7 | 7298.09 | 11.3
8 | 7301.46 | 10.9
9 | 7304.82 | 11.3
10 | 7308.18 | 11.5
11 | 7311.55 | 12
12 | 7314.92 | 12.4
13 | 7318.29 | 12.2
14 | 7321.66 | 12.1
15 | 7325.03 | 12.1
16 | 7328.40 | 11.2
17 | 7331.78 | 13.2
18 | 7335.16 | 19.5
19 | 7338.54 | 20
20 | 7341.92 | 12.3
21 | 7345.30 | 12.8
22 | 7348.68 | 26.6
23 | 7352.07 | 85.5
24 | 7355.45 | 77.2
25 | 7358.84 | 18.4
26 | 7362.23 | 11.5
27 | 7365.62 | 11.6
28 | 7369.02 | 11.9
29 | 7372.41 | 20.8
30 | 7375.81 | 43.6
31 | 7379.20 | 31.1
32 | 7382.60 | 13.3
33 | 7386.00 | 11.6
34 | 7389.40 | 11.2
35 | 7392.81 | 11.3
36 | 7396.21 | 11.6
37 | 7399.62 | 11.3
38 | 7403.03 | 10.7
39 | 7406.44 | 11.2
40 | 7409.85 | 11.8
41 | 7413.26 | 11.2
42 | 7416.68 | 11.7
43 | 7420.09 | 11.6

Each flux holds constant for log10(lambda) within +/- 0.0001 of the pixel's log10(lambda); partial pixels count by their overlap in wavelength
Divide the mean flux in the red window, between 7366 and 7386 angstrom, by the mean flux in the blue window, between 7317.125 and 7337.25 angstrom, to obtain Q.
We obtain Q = 1.64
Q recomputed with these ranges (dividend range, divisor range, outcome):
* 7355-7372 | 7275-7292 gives 1.97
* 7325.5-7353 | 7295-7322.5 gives 1.96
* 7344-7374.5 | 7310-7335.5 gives 2.44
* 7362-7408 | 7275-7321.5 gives 1.40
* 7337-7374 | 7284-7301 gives 2.51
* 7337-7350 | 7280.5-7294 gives 1.59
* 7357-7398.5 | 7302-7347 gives 1.32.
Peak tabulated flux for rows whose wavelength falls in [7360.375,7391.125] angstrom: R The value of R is 43.6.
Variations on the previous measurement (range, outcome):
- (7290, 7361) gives 85.5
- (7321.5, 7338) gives 19.5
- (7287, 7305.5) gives 11.8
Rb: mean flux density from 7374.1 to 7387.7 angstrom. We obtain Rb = 24.9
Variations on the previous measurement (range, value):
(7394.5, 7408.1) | 11.2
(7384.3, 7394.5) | 11.4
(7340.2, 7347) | 12.6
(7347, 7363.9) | 43.9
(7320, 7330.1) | 11.8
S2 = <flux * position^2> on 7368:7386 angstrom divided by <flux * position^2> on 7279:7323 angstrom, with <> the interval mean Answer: 2.09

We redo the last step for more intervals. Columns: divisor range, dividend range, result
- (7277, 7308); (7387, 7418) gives 1.05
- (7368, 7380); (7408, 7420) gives 0.43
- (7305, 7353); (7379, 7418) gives 0.70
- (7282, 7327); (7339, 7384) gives 2.53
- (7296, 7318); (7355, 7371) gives 1.93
